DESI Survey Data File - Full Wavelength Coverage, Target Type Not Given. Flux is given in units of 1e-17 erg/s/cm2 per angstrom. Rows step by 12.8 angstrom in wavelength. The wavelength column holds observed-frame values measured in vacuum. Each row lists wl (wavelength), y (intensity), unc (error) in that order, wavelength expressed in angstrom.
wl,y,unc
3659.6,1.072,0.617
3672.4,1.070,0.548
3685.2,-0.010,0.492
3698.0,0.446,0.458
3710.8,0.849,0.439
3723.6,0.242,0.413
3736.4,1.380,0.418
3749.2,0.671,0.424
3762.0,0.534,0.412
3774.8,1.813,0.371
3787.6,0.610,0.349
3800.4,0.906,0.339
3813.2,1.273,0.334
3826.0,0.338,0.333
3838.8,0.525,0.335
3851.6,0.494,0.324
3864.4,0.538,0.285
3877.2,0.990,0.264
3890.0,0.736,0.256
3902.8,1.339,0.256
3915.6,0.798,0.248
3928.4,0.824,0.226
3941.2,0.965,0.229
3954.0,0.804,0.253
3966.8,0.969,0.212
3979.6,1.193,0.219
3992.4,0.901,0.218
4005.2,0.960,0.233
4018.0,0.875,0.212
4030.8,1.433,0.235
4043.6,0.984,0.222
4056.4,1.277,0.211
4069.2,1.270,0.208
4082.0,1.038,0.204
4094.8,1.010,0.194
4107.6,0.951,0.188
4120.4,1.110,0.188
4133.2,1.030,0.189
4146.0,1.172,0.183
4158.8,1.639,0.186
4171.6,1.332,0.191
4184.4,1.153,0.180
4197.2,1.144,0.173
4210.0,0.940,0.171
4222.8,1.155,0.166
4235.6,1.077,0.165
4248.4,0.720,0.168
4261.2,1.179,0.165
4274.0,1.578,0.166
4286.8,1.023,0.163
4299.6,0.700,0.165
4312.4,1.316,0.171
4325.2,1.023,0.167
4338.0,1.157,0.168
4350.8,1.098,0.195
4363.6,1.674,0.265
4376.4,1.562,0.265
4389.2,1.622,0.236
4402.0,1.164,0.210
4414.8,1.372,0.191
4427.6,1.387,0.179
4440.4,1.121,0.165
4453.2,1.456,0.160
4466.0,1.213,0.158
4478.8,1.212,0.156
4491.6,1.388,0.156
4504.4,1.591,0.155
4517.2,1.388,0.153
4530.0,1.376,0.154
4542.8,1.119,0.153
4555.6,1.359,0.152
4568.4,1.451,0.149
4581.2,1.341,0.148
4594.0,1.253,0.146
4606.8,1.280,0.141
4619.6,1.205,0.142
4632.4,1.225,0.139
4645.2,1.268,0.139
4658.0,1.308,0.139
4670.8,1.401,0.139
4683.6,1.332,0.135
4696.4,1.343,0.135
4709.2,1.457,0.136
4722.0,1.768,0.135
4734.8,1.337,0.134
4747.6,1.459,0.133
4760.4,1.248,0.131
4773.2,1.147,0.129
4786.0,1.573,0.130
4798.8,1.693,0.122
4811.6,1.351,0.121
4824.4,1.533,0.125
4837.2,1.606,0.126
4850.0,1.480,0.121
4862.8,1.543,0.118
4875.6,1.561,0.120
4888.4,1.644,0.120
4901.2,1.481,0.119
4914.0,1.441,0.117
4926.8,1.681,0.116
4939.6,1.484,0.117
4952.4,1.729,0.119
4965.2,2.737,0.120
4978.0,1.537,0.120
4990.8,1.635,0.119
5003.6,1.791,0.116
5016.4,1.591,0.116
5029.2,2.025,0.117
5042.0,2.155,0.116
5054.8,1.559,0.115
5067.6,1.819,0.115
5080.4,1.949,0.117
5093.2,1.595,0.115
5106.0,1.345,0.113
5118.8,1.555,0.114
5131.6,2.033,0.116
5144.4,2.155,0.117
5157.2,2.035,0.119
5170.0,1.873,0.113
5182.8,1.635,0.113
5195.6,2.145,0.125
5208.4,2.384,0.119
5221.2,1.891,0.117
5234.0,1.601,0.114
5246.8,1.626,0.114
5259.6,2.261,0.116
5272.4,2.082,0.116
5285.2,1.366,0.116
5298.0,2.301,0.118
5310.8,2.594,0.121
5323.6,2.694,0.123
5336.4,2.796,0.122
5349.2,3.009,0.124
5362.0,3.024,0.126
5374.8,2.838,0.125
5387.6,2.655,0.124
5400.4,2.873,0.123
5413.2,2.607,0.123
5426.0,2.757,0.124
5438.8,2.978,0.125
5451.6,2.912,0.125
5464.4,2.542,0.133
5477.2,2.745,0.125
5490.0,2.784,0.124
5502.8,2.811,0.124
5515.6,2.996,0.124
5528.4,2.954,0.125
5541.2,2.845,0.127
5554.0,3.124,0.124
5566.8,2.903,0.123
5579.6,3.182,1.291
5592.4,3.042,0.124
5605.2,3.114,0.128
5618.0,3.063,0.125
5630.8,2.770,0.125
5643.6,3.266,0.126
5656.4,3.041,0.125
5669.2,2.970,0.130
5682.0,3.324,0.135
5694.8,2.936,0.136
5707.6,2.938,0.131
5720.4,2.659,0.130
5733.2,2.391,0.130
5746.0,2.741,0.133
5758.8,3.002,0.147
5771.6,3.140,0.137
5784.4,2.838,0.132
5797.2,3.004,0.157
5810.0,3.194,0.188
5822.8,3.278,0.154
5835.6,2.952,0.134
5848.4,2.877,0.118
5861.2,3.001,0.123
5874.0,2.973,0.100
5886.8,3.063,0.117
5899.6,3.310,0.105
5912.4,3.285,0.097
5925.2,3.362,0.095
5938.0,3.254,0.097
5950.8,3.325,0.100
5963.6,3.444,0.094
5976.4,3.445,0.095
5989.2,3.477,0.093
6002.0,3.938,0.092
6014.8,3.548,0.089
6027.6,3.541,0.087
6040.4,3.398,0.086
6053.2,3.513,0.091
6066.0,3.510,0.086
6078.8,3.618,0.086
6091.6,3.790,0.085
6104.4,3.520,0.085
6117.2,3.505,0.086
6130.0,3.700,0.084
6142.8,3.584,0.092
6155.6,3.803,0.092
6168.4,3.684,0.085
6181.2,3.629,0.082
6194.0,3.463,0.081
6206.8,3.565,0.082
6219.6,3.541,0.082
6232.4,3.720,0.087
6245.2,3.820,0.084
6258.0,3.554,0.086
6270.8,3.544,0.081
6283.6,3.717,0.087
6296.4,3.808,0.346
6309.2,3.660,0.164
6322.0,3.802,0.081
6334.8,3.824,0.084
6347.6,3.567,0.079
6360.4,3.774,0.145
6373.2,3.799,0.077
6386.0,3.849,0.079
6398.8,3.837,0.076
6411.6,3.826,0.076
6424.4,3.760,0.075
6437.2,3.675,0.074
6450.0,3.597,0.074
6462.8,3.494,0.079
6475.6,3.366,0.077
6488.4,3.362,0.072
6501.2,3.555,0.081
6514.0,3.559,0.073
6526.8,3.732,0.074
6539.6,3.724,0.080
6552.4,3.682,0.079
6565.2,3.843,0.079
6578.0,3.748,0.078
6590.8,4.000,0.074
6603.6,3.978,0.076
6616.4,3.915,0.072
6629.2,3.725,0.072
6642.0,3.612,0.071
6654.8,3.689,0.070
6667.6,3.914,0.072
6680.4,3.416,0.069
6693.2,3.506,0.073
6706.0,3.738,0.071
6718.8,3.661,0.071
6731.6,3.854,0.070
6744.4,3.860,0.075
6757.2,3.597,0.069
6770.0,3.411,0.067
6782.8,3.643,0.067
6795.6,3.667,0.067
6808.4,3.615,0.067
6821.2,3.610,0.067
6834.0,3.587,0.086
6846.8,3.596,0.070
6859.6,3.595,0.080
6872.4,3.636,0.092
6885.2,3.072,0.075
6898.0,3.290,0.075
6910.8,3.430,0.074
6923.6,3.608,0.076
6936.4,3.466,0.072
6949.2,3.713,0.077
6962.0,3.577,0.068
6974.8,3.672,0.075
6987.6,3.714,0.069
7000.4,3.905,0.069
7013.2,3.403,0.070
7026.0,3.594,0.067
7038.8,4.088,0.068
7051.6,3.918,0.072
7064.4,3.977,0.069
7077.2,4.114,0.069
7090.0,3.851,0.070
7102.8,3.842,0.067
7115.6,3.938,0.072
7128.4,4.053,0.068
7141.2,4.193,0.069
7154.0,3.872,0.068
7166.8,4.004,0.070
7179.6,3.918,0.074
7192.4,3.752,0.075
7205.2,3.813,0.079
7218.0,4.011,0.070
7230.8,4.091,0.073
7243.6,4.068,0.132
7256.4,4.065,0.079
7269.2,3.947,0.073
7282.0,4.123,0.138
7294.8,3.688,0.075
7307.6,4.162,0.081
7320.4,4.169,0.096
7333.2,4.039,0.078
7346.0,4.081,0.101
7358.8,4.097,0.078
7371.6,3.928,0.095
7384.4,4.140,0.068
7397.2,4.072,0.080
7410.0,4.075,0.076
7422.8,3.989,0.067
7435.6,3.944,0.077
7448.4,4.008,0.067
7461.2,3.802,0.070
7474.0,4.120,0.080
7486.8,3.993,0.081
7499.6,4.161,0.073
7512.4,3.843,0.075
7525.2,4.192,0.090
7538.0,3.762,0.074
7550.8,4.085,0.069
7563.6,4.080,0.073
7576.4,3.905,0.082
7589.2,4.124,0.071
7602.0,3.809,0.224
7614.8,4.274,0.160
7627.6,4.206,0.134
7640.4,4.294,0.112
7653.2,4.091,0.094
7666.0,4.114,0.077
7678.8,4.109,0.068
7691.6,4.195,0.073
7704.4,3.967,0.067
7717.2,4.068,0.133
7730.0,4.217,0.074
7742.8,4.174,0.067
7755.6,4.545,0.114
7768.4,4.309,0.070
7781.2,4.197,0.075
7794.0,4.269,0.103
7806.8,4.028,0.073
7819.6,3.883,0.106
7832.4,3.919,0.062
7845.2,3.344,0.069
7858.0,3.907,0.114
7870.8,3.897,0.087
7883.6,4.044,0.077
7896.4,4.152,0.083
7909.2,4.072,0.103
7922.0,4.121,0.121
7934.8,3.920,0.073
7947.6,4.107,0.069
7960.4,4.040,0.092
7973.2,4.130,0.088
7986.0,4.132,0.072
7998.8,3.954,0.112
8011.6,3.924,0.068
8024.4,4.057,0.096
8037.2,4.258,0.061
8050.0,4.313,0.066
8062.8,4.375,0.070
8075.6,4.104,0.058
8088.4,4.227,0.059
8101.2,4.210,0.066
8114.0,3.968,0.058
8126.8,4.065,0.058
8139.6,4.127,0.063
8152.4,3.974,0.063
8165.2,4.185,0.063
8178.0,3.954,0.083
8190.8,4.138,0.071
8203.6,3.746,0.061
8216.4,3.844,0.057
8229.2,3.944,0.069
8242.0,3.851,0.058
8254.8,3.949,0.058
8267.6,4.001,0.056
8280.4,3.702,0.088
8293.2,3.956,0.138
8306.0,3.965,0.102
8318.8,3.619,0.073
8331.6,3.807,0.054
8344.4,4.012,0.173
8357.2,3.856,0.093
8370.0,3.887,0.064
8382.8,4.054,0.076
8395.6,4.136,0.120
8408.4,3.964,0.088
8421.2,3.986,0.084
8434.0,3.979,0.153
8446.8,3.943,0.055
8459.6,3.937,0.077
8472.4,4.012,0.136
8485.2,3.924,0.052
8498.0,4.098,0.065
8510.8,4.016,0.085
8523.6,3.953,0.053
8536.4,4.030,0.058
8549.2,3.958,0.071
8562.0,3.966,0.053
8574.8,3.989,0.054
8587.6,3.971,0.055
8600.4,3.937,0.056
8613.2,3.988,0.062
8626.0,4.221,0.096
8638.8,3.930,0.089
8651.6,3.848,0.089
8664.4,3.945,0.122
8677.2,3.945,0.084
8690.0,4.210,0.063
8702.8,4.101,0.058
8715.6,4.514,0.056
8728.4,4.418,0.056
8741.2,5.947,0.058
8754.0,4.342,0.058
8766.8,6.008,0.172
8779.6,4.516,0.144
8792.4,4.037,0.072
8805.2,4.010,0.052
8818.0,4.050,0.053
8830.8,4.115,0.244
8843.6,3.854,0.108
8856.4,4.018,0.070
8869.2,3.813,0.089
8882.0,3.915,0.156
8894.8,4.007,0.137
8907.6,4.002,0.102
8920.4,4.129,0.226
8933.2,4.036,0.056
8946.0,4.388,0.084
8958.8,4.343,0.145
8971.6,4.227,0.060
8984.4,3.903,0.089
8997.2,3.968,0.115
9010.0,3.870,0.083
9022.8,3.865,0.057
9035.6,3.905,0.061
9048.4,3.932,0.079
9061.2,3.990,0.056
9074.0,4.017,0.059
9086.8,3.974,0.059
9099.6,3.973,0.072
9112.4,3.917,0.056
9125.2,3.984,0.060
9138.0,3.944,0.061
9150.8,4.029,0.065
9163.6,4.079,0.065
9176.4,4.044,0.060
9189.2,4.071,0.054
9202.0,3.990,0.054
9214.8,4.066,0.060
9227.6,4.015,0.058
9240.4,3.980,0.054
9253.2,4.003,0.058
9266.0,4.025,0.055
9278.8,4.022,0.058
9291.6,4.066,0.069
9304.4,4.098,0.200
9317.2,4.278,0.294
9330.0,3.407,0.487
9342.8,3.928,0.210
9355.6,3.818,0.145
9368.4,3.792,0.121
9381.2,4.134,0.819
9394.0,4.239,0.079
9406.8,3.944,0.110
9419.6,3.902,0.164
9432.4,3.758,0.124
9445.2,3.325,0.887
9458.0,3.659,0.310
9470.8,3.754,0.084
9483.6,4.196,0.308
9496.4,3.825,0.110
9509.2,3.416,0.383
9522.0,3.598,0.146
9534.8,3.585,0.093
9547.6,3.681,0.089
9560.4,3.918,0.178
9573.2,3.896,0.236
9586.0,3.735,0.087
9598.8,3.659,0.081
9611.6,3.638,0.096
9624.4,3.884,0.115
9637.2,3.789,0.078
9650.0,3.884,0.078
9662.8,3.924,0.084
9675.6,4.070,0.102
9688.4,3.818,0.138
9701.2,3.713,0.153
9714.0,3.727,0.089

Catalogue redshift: 0.332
